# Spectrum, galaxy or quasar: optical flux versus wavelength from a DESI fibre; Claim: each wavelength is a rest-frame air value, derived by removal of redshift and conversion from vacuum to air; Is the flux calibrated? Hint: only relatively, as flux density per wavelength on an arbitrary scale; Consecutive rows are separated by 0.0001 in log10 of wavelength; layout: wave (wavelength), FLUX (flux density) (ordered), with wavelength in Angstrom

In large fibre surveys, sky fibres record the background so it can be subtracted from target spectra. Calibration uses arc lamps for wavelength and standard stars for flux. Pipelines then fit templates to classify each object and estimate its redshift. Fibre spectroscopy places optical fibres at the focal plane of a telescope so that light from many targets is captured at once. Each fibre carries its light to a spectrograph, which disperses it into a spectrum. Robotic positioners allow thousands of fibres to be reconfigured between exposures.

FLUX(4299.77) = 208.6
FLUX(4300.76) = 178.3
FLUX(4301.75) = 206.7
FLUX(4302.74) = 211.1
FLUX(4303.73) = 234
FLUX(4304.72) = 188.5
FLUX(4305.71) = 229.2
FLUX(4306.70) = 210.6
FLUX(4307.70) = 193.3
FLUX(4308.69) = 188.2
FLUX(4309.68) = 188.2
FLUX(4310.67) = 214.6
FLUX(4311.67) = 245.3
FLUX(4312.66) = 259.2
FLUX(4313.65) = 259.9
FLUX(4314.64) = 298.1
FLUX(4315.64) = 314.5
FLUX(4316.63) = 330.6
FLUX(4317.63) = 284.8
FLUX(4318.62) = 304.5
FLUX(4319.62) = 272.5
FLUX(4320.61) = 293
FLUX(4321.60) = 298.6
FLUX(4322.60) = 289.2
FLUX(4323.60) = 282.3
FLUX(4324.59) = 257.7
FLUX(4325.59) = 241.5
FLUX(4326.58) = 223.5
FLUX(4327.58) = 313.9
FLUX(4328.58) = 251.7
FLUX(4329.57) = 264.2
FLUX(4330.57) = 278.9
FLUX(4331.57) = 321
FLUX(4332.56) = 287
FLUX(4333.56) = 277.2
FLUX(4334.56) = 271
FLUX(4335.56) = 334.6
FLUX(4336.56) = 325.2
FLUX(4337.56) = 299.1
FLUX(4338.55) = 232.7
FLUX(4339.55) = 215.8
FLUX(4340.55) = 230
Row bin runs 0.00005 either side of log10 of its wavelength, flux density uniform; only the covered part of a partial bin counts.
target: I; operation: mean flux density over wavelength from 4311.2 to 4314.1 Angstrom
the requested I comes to 255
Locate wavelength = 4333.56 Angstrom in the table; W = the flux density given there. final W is 277.2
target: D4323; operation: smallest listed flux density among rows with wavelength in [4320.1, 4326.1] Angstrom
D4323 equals 241.5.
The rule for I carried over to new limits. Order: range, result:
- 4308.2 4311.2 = 197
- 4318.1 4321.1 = 290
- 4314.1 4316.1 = 305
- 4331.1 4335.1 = 289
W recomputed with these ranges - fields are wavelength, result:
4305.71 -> 229.2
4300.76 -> 178.3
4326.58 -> 223.5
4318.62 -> 304.5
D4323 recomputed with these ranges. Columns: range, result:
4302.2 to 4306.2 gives 188.5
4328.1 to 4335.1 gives 251.7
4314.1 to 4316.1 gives 298.1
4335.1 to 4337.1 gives 325.2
